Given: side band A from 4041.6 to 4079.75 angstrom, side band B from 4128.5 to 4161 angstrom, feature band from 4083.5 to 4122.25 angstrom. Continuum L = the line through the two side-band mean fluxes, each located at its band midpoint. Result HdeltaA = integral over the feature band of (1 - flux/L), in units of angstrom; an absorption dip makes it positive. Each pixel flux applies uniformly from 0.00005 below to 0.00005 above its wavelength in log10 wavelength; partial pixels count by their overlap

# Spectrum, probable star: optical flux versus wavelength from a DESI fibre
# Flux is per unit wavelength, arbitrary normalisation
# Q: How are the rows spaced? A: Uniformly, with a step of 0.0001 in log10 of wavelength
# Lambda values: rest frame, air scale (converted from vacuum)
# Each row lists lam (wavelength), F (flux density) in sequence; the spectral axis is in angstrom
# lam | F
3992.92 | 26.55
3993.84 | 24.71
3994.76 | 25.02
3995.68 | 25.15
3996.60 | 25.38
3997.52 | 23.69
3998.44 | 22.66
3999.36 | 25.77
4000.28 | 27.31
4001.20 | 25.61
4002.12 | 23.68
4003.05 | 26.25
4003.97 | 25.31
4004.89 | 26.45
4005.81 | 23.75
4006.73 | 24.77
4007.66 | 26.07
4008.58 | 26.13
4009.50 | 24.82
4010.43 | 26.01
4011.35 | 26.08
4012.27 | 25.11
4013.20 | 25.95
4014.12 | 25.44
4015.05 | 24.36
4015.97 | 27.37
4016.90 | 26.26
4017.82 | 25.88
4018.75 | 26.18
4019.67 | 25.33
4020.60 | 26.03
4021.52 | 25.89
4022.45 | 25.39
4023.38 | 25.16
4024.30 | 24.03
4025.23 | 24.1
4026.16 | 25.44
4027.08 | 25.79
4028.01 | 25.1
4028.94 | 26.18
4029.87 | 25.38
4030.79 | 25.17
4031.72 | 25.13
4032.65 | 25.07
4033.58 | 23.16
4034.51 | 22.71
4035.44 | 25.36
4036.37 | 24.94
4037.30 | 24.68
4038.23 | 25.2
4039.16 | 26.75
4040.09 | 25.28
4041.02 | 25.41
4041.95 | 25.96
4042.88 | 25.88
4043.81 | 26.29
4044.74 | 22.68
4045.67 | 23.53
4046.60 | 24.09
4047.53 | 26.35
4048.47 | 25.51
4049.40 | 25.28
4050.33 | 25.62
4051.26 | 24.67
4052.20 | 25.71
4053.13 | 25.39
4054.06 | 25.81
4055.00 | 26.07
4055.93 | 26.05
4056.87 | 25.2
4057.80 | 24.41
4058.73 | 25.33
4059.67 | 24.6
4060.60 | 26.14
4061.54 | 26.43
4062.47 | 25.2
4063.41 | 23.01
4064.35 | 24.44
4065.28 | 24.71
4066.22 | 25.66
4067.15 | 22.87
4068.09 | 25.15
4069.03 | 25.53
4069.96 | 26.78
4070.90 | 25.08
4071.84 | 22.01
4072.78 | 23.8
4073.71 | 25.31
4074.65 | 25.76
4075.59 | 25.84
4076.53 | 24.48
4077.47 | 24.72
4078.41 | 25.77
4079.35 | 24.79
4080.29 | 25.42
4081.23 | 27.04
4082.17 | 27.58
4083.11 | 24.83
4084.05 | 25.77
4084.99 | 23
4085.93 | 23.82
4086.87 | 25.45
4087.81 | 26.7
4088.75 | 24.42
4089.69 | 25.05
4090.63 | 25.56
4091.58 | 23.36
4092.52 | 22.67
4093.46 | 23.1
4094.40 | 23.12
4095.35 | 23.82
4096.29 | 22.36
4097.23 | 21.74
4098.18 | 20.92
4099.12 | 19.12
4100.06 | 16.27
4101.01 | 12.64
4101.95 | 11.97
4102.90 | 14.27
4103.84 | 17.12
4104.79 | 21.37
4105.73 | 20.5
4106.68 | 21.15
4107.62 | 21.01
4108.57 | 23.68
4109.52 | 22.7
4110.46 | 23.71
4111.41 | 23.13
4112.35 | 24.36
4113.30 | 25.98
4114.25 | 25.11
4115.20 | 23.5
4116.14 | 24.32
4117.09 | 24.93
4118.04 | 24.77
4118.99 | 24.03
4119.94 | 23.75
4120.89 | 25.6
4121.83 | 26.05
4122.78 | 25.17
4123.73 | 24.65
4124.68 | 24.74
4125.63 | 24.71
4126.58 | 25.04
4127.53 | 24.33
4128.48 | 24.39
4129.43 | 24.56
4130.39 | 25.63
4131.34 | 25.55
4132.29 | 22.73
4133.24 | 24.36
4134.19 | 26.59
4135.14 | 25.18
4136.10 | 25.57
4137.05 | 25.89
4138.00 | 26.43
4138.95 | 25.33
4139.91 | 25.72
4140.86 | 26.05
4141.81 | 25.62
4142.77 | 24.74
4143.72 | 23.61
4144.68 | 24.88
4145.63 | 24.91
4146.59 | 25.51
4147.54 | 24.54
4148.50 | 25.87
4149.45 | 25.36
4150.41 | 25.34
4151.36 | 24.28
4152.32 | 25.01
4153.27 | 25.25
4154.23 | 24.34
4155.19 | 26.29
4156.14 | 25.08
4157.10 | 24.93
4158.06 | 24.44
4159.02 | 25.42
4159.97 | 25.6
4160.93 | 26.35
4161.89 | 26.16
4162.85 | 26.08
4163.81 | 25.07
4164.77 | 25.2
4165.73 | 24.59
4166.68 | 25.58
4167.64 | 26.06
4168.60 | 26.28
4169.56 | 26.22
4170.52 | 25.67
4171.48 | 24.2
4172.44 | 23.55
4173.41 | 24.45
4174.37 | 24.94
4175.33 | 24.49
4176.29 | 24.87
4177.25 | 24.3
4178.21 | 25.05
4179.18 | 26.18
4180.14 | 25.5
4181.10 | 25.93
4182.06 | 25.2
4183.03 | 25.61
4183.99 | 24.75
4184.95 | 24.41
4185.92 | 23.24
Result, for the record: 4.1 angstrom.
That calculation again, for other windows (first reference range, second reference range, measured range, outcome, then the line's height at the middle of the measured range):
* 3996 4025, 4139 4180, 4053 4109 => 4.0 angstrom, 25.3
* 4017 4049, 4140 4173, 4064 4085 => 0.1 angstrom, 25.2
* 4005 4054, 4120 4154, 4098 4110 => 3.1 angstrom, 25.2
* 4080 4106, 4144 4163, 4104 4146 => -1.1 angstrom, 23.8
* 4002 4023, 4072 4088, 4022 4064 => 0.5 angstrom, 25.4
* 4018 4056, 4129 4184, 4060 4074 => 0.2 angstrom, 25.2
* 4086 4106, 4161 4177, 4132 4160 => -1.5 angstrom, 23.9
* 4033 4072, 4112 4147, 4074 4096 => 0.1 angstrom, 25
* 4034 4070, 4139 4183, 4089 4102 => 2.1 angstrom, 25.2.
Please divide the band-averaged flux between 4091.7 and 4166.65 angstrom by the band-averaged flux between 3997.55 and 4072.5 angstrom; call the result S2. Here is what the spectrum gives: 0.94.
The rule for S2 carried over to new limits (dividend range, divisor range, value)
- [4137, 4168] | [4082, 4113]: 1.15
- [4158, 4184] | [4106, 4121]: 1.06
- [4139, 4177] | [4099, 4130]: 1.12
